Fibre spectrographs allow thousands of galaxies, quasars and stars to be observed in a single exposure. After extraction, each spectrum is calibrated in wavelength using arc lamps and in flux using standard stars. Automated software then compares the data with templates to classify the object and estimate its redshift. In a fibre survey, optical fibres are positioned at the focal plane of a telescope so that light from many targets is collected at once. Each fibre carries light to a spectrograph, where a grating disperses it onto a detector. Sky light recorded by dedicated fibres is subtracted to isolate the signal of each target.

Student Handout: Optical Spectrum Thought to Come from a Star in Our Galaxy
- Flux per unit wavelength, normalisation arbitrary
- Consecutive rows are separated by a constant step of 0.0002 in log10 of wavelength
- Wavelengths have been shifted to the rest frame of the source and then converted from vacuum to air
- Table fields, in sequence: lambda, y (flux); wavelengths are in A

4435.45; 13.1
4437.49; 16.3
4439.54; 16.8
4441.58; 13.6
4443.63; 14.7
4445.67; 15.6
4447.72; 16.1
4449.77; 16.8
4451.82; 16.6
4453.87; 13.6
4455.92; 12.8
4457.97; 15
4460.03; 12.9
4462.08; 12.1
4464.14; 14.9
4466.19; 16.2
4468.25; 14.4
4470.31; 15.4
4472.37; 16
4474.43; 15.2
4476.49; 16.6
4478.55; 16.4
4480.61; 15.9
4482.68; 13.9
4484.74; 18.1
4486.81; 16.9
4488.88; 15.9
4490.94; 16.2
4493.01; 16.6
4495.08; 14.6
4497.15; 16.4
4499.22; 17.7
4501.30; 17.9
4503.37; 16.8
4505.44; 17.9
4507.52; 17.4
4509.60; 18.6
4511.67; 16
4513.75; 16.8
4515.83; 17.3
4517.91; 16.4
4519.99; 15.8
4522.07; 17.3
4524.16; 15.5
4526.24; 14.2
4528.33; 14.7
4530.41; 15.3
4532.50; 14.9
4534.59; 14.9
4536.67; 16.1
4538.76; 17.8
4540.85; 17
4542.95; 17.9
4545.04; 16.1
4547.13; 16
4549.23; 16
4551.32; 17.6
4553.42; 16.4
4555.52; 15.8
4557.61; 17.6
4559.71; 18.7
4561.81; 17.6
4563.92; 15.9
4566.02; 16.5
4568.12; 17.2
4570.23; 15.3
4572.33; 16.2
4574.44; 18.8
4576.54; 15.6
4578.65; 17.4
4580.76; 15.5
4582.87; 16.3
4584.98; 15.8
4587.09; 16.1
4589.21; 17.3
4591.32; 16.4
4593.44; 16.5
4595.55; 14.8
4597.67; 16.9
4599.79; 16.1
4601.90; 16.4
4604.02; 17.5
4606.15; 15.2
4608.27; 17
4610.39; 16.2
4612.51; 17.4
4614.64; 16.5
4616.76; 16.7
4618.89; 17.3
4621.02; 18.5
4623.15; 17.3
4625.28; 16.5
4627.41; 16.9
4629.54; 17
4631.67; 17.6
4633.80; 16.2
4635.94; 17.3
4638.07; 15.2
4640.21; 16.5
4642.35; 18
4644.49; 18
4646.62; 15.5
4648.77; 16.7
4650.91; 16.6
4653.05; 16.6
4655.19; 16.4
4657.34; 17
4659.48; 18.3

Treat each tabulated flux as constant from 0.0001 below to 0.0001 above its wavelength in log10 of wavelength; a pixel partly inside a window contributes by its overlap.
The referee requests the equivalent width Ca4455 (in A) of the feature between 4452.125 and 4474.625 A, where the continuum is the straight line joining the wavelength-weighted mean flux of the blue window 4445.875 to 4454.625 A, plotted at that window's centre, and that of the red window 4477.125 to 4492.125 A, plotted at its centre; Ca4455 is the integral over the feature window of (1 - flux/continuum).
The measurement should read 2.1 A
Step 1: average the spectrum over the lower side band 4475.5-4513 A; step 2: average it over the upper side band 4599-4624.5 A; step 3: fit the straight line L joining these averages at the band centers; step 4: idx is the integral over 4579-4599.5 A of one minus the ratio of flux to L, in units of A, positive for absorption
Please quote 0.7 A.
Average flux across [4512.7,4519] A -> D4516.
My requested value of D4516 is 16.8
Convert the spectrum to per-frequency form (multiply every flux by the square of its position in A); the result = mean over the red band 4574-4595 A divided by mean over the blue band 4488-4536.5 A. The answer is 1.04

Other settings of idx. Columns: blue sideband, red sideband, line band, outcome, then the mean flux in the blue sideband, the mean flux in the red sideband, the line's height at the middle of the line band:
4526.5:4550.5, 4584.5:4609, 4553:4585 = -1.0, 16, 16.3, 16.2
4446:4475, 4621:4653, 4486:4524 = -3.5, 14.9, 16.9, 15.4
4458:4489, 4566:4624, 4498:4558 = -2.3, 15.4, 16.6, 15.9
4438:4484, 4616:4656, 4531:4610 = -1.4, 15.1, 16.9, 16.2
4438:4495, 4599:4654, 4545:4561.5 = -0.7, 15.4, 16.8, 16.1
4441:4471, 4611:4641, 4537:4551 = -0.8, 14.7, 16.9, 15.9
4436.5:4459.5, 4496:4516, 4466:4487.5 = 0.5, 15.2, 17.3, 16.2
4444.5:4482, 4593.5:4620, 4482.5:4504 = -1.6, 15.1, 16.5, 15.4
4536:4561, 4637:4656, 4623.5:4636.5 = -0.2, 16.9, 16.6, 16.7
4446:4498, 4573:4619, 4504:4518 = -1.3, 15.4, 16.5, 15.8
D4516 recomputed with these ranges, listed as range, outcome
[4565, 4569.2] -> 16.8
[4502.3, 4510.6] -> 17.7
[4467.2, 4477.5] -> 15.5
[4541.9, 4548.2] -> 16.7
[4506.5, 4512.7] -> 17.3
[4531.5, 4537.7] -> 15.3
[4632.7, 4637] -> 16.7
